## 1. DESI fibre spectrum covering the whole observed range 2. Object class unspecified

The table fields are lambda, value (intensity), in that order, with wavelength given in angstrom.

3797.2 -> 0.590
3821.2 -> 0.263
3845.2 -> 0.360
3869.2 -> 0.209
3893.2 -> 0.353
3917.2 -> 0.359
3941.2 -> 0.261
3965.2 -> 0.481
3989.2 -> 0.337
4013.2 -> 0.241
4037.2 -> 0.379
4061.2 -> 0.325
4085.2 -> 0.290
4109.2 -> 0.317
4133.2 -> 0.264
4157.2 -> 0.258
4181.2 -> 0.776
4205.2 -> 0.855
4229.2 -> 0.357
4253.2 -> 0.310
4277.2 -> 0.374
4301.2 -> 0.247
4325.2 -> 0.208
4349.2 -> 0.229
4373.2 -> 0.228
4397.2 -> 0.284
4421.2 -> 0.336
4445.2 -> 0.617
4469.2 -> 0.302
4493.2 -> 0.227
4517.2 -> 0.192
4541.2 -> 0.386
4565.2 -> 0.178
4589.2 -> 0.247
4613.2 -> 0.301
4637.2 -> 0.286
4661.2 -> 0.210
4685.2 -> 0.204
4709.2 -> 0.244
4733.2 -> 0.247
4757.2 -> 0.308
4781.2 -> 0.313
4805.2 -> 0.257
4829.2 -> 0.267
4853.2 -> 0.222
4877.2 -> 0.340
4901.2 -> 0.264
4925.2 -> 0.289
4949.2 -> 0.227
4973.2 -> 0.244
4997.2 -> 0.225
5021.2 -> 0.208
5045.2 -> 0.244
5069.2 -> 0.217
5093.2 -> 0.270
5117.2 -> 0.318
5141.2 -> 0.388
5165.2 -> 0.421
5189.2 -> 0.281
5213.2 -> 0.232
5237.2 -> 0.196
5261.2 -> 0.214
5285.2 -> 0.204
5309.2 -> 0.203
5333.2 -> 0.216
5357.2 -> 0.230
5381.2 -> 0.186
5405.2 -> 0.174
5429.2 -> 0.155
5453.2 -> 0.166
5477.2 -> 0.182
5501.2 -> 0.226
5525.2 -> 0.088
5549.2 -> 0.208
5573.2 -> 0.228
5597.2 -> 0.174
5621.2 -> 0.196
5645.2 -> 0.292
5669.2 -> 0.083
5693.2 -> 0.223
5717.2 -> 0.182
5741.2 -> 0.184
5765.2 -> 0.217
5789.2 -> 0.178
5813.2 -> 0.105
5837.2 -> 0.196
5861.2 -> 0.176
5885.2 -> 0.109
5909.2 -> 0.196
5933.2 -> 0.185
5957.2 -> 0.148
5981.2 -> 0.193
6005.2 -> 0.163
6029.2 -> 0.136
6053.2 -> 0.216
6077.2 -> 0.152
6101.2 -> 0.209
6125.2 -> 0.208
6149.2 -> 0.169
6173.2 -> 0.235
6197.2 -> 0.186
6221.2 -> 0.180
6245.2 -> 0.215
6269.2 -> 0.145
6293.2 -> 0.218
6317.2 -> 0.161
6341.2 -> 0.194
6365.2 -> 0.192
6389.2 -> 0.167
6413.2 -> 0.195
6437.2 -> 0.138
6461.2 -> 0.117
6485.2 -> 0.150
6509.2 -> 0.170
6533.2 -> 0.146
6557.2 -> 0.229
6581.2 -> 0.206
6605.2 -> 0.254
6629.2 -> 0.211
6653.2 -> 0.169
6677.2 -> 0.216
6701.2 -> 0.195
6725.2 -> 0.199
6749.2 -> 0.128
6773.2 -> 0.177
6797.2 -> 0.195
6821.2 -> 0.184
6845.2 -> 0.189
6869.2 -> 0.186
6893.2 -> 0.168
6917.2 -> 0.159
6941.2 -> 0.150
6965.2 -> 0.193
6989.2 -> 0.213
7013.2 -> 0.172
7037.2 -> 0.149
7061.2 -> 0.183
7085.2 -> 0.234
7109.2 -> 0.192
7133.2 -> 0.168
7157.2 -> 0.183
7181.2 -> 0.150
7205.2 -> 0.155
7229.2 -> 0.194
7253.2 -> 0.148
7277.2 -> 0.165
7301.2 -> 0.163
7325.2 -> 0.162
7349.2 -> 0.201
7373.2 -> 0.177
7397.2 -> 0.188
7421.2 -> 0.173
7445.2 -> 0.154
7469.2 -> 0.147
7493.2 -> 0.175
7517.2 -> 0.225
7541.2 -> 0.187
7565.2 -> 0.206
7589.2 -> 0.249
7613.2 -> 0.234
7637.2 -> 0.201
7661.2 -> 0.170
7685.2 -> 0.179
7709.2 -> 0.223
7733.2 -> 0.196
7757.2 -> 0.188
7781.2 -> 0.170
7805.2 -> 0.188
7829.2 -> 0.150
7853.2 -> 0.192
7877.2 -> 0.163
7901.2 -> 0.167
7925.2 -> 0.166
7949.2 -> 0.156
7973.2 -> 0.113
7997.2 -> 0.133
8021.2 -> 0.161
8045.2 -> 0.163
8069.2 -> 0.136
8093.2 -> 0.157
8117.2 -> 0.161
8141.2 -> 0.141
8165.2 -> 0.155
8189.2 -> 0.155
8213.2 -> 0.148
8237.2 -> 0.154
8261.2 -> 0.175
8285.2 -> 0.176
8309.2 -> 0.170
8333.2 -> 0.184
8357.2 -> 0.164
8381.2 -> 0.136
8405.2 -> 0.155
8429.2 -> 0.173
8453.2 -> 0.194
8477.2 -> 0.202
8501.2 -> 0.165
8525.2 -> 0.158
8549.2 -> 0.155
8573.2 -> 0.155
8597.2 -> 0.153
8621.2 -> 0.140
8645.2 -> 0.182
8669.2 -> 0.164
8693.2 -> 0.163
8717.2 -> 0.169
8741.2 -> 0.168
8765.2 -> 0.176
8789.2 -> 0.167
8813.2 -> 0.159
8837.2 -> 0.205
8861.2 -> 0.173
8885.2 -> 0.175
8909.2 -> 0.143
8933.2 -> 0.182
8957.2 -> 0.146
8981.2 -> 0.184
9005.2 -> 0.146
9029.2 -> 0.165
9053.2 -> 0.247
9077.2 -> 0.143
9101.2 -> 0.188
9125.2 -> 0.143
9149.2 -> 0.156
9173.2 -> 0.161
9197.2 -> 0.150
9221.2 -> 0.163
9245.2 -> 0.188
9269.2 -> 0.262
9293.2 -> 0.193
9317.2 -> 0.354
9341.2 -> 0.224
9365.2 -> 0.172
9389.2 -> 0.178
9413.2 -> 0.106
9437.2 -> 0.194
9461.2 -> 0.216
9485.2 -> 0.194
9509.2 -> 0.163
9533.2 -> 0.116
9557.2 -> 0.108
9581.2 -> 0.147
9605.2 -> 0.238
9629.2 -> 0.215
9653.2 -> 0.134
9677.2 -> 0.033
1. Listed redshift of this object 1.71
